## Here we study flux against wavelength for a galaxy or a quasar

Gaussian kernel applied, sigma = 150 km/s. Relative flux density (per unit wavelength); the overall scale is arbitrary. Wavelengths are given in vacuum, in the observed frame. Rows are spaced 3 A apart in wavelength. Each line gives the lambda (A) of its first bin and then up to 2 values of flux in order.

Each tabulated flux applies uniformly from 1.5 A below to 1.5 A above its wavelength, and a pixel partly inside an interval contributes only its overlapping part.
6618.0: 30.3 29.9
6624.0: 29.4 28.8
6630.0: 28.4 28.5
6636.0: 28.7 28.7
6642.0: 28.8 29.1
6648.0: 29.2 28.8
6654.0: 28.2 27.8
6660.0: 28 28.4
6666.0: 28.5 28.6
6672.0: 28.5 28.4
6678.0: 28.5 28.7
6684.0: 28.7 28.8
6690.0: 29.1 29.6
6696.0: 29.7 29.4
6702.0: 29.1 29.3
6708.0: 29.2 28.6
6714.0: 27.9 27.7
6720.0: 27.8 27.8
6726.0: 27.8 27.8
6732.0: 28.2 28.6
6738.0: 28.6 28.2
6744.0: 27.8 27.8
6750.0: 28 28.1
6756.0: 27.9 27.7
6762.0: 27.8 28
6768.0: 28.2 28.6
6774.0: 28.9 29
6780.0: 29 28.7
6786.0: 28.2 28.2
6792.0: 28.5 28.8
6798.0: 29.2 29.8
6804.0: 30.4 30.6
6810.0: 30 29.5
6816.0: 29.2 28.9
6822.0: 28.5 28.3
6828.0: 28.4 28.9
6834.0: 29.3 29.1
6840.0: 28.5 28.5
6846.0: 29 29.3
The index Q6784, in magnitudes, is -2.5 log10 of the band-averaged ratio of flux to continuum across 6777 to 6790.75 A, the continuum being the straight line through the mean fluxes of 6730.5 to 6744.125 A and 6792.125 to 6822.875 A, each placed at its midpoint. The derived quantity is 0.02 mag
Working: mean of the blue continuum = 28.3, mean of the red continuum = 29.5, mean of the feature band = 28.6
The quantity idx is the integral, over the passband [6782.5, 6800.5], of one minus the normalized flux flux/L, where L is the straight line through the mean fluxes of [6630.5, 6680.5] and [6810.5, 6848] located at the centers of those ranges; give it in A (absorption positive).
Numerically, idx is 0.1 A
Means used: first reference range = 28.5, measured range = 28.7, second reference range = 28.9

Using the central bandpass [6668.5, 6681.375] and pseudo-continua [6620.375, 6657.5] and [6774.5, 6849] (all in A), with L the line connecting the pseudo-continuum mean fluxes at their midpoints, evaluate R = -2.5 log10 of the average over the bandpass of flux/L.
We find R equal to 0.01 mag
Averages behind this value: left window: 28.8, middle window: 28.5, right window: 29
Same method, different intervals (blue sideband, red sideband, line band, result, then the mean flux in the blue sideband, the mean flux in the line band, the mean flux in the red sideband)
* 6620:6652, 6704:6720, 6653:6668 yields 0.02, 28.9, 28.2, 28.4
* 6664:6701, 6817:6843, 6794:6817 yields -0.04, 28.9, 29.7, 28.7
